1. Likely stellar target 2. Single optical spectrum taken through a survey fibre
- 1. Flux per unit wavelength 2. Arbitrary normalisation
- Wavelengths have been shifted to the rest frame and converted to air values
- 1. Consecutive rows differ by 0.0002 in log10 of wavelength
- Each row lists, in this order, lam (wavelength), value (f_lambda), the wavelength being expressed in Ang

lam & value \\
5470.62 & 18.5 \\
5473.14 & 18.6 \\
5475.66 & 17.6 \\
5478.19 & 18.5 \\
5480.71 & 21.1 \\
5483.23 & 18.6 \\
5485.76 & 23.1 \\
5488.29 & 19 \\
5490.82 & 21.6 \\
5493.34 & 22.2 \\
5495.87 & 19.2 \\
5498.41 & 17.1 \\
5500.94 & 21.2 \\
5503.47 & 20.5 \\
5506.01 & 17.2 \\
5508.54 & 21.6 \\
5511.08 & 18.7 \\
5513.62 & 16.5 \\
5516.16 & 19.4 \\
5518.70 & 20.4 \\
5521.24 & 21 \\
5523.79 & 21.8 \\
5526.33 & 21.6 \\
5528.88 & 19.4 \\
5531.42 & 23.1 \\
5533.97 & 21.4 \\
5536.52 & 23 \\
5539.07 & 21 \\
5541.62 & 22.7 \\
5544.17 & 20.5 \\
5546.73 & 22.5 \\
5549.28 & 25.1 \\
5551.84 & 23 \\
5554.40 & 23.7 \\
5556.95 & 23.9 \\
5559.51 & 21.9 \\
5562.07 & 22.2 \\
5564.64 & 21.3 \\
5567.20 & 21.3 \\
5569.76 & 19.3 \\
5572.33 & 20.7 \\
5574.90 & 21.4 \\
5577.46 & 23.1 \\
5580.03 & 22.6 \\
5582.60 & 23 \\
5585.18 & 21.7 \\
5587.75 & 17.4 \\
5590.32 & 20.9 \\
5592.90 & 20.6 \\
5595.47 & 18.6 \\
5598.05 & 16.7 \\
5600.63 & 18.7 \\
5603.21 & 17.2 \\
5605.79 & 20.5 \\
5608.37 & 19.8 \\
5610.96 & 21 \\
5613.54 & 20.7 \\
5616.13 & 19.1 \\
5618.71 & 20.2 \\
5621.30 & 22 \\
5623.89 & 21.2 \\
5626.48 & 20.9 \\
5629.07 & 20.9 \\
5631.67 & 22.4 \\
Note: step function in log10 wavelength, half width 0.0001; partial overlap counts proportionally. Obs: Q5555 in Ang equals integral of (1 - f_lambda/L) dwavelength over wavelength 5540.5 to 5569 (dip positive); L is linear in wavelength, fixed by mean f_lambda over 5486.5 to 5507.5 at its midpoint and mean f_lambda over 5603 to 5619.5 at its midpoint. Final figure -3.7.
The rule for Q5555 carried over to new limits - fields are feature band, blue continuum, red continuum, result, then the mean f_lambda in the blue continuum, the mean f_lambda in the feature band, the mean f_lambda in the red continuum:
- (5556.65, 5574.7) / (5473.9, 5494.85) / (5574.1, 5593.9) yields -0.2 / 20.2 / 21.4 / 21.3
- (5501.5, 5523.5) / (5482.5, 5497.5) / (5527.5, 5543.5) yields 1.6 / 20.6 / 19.6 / 21.7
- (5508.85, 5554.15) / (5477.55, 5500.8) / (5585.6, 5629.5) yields -2.9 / 20.1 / 21.3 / 19.8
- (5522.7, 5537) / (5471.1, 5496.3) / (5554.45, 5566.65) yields -0.1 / 19.9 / 21.7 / 22.4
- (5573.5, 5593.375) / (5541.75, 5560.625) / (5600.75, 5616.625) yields -0.2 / 22.9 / 21.4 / 19.7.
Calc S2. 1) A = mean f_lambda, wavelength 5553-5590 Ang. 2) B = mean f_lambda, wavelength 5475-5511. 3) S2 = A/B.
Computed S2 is 1.09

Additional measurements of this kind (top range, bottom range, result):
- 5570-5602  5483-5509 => 1.01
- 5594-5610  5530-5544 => 0.84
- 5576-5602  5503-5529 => 1.03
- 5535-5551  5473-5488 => 1.15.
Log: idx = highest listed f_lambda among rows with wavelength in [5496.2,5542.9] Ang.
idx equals 23.1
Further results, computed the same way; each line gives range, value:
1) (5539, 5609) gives 25.1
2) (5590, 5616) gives 21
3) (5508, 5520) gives 21.6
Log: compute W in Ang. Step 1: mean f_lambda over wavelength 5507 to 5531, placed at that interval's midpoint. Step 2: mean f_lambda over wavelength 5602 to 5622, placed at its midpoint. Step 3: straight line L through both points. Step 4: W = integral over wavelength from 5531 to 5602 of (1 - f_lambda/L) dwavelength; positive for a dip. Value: -4.86 Ang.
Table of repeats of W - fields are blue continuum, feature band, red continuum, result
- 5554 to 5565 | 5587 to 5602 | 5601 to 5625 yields 1.5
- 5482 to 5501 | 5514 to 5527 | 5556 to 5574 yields 0.1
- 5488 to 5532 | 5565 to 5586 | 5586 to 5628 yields -1.9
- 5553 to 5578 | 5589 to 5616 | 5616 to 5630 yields 2.2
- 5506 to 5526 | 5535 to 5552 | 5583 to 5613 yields -2.4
